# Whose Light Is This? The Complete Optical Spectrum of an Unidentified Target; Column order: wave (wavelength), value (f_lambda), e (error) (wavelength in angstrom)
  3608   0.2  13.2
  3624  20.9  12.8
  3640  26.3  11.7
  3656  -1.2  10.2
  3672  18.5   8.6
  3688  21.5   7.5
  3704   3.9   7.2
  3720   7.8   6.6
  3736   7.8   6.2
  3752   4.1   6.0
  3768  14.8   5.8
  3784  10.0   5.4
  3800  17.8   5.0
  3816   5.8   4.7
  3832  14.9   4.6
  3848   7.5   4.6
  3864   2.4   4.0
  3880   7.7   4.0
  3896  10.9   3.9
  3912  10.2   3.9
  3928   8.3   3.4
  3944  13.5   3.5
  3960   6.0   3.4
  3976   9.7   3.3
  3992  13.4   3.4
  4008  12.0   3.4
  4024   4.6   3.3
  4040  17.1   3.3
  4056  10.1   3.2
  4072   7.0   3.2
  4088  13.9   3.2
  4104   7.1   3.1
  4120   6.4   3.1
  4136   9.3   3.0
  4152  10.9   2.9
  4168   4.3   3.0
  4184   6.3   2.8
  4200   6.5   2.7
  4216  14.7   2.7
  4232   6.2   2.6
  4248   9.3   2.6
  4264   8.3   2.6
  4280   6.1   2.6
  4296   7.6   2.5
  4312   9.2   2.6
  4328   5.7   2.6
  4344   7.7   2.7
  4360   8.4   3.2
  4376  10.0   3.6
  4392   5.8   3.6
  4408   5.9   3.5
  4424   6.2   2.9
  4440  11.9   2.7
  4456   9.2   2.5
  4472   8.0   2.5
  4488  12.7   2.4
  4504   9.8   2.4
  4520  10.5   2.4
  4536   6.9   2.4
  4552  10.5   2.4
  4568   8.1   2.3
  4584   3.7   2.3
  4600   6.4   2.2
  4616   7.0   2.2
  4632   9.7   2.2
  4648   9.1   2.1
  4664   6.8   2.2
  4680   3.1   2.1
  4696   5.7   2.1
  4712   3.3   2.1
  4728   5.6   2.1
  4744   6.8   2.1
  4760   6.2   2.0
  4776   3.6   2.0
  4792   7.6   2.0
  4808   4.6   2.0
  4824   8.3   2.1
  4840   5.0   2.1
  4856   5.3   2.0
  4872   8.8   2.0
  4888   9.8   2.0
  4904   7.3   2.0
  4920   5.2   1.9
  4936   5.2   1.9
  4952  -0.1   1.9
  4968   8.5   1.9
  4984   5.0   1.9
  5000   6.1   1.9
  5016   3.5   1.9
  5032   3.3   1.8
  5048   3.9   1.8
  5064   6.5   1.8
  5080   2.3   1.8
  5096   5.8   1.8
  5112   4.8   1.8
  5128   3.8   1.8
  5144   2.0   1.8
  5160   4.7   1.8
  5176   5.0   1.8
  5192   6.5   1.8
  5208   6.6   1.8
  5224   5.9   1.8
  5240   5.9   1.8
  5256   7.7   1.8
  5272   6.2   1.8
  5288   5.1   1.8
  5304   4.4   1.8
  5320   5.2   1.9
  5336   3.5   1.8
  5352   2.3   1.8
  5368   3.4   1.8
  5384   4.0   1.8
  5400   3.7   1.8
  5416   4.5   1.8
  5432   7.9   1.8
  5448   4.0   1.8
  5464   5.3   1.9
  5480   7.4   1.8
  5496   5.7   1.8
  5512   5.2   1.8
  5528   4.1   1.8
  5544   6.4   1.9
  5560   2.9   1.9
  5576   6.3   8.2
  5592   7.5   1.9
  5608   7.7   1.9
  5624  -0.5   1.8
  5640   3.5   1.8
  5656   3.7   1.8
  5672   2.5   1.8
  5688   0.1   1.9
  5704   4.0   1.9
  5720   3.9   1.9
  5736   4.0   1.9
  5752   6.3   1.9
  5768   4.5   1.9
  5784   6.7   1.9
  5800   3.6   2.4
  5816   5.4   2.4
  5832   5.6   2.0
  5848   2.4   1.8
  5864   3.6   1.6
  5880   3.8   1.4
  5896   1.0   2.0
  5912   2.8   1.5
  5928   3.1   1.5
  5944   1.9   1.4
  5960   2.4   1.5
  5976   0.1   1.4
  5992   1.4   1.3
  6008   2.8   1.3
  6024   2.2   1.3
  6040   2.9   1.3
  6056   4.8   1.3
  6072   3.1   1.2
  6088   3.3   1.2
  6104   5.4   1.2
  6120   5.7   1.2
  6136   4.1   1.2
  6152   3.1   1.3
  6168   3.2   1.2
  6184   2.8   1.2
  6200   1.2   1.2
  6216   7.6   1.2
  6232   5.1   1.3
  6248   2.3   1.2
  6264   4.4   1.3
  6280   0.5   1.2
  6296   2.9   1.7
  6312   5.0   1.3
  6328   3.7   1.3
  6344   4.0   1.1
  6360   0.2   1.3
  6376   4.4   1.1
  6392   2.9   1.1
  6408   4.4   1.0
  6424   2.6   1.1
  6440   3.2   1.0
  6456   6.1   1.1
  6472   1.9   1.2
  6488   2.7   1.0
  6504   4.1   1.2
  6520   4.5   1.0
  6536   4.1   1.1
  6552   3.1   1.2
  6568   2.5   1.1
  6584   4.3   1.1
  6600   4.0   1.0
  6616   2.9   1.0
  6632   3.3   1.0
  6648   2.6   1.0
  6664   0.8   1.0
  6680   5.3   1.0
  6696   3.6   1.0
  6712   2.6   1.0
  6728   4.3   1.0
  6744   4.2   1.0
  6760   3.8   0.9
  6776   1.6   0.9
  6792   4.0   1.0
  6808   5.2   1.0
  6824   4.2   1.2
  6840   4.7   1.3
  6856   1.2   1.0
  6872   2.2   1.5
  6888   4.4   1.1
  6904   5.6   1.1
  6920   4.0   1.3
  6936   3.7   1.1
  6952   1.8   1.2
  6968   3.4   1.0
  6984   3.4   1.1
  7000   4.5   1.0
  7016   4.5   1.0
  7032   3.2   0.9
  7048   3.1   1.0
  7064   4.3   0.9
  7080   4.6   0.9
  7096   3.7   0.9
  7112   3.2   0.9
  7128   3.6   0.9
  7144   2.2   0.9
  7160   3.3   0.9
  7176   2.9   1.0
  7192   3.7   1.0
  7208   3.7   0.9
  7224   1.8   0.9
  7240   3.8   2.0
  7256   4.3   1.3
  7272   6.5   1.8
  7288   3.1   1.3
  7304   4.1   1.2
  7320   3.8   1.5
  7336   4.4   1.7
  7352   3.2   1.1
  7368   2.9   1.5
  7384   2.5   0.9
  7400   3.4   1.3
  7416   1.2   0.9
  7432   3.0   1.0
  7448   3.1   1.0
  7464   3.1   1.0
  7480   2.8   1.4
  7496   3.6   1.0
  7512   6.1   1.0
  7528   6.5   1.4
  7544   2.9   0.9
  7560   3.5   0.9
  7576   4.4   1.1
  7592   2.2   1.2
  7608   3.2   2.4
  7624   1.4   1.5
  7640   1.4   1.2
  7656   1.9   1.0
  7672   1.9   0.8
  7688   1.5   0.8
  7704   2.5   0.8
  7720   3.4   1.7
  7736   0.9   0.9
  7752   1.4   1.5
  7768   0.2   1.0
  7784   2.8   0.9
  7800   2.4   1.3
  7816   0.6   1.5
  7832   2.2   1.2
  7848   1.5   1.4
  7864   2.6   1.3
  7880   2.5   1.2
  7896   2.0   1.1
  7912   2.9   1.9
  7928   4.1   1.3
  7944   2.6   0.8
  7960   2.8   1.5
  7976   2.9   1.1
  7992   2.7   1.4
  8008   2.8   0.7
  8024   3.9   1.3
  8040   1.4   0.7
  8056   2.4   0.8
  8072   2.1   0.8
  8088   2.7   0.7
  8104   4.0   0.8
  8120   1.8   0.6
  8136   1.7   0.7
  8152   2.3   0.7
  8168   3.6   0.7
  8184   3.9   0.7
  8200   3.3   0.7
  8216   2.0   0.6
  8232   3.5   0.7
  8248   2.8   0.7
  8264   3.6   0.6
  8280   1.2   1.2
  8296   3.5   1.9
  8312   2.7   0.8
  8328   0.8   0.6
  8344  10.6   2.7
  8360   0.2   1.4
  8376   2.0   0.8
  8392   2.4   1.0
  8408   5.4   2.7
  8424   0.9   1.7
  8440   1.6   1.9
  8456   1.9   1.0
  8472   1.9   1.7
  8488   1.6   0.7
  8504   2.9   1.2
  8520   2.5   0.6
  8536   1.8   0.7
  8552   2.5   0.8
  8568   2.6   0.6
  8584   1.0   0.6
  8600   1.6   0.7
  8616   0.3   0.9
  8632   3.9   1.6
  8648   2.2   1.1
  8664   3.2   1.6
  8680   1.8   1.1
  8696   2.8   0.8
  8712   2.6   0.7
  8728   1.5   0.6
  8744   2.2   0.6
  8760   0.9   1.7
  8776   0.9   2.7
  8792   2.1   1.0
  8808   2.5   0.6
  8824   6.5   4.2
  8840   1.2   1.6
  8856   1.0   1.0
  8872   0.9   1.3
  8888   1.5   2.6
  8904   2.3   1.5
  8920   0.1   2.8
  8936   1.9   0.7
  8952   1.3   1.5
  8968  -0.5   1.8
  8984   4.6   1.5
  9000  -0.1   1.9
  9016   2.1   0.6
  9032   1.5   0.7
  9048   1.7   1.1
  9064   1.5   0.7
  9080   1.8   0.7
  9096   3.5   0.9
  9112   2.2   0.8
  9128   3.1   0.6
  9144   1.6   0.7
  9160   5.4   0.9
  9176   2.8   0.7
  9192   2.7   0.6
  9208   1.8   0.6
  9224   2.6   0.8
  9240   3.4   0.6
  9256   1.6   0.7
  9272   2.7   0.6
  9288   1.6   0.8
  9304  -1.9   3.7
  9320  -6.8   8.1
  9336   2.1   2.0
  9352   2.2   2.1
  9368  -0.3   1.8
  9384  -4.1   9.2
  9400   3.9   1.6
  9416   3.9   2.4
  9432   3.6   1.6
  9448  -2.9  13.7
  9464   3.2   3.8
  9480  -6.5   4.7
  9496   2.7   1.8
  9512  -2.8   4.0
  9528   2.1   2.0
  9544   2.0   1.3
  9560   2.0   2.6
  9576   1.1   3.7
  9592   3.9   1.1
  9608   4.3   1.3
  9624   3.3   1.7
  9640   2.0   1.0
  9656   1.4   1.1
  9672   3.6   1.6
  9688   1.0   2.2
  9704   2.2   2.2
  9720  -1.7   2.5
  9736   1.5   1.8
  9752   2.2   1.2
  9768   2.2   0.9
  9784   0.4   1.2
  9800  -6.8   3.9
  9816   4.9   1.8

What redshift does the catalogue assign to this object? 0.666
